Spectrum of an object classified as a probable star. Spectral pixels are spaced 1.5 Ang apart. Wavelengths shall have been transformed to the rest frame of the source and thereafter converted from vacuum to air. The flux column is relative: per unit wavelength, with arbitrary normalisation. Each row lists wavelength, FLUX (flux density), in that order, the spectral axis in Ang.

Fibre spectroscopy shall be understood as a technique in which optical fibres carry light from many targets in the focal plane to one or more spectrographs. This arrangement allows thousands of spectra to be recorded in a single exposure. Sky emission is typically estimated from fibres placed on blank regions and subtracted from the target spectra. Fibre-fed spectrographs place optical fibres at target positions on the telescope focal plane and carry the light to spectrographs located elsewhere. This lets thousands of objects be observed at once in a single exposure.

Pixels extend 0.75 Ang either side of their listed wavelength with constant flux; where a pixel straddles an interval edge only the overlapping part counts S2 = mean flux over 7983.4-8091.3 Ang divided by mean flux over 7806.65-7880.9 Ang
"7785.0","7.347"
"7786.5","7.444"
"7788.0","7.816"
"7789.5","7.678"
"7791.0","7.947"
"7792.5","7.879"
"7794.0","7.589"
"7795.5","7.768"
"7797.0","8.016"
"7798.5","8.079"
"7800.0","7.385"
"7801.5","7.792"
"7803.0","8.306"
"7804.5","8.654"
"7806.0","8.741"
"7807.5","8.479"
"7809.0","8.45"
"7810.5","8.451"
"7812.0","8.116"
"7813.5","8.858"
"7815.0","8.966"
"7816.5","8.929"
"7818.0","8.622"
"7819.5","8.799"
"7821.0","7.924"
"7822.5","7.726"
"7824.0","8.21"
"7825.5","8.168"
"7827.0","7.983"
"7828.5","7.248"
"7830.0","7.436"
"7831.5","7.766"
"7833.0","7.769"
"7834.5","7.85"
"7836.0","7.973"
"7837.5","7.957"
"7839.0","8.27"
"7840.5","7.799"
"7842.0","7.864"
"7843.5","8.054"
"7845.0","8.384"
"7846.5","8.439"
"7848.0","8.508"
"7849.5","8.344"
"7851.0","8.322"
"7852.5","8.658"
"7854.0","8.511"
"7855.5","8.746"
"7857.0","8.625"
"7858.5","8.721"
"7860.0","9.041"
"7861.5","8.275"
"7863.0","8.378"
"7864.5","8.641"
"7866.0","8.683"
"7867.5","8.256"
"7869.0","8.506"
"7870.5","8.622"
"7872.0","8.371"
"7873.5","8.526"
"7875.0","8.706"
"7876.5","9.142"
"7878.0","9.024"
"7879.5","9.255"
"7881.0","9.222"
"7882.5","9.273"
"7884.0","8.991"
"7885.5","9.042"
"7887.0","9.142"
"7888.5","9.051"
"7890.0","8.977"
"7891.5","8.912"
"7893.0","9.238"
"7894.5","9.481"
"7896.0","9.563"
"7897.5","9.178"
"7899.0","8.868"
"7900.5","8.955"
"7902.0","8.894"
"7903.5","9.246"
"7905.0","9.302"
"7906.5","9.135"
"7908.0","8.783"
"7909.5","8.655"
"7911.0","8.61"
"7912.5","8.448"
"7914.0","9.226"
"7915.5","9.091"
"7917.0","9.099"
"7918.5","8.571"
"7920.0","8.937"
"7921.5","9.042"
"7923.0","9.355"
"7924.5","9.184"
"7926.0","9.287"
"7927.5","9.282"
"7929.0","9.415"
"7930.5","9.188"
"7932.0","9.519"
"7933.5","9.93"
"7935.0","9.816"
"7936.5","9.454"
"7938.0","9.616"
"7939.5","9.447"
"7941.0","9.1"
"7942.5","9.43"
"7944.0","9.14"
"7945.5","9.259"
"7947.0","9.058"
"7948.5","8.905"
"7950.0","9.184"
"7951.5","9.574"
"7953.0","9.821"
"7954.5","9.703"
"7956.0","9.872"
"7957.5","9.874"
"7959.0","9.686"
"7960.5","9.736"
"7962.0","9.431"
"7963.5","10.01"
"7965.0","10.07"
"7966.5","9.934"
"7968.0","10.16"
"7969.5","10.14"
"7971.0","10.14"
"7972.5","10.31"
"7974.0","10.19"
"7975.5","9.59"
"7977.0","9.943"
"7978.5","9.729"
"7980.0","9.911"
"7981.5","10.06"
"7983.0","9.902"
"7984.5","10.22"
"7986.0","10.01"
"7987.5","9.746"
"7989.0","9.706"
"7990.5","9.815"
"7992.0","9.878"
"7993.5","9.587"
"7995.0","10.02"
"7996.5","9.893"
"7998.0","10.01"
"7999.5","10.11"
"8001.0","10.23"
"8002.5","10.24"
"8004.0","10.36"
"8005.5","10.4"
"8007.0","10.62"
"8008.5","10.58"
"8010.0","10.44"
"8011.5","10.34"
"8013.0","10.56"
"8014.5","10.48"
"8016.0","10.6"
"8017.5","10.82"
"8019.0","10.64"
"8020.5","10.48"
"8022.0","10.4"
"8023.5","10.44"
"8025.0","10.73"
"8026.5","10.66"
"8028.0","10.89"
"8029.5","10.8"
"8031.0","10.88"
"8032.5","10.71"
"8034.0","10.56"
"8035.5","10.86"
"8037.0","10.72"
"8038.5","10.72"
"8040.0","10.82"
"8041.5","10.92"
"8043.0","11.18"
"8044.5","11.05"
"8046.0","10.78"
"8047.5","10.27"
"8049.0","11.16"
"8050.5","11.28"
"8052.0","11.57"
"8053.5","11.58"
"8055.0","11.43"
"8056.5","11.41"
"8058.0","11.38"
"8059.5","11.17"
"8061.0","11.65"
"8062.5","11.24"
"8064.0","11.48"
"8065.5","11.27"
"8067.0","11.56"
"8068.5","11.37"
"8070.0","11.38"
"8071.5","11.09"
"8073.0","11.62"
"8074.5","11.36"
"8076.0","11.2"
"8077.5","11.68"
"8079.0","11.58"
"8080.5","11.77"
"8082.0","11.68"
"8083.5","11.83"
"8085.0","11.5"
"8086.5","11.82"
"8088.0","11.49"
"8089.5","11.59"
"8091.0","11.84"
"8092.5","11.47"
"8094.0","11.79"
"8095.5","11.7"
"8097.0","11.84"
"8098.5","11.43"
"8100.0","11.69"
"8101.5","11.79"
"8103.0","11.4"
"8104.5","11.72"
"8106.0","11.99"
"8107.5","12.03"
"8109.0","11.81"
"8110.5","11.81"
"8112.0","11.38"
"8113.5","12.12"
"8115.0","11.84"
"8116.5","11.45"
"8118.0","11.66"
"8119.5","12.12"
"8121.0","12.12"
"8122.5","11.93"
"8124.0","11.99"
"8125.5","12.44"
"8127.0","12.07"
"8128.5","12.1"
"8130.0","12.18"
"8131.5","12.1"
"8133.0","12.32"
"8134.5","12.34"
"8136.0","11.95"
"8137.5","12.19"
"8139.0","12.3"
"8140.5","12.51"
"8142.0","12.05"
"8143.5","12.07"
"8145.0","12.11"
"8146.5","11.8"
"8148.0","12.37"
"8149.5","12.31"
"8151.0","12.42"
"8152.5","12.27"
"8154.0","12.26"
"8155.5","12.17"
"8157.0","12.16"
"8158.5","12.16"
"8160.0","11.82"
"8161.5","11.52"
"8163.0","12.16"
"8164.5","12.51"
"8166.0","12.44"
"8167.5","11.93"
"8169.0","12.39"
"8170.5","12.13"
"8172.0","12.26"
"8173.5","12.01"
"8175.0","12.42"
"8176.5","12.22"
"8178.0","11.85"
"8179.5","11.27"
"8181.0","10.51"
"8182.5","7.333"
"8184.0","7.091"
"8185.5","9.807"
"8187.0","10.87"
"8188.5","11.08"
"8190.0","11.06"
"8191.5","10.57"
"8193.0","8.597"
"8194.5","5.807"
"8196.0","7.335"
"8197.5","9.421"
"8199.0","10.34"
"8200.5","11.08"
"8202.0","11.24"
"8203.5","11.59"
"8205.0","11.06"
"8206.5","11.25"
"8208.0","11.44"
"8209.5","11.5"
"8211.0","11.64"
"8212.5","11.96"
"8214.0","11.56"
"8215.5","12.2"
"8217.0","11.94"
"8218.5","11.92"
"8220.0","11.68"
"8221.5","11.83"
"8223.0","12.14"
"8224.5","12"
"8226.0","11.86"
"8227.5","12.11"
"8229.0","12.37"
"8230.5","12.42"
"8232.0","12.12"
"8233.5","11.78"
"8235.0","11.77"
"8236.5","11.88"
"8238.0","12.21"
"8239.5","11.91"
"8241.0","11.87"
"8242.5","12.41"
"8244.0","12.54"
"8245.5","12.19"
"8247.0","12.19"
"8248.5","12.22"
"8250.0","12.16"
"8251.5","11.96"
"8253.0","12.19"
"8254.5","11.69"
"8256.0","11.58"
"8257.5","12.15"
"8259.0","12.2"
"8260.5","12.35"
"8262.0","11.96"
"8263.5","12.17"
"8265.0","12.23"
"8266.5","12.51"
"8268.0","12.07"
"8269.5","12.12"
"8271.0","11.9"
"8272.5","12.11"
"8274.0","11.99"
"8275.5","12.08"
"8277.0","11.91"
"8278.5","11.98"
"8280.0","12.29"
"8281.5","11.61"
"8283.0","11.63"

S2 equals 1.30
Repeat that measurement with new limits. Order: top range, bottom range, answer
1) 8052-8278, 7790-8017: 1.28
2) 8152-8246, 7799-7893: 1.35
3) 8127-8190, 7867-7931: 1.30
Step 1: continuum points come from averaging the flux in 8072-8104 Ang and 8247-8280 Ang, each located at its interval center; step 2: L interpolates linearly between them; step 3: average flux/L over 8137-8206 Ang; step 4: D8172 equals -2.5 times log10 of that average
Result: 0.06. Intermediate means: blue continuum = 11.6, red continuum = 12.1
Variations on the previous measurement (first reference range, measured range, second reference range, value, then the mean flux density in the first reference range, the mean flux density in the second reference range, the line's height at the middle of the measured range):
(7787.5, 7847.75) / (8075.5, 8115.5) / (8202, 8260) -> -0.099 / 8.11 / 11.9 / 10.7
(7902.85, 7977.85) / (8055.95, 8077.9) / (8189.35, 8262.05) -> -0.104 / 9.44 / 11.5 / 10.3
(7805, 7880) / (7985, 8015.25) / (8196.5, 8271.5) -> -0.041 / 8.38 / 11.8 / 9.77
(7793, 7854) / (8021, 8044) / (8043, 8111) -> 0.016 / 8.17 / 11.5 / 10.9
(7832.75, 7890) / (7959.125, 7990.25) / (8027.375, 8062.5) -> 0.016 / 8.56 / 11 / 10.1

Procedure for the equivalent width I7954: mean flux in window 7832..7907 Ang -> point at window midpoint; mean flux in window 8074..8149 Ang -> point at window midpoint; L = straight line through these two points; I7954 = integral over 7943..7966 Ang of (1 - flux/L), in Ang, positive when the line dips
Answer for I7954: 0.6 Ang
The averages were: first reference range 8.69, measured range 9.56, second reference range 11.9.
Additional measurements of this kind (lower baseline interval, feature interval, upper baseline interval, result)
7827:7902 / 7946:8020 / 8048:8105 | 1.6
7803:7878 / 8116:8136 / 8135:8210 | -2.2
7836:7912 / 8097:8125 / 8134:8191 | -1.6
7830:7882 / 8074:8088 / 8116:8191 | -0.8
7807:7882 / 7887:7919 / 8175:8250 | -0.7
